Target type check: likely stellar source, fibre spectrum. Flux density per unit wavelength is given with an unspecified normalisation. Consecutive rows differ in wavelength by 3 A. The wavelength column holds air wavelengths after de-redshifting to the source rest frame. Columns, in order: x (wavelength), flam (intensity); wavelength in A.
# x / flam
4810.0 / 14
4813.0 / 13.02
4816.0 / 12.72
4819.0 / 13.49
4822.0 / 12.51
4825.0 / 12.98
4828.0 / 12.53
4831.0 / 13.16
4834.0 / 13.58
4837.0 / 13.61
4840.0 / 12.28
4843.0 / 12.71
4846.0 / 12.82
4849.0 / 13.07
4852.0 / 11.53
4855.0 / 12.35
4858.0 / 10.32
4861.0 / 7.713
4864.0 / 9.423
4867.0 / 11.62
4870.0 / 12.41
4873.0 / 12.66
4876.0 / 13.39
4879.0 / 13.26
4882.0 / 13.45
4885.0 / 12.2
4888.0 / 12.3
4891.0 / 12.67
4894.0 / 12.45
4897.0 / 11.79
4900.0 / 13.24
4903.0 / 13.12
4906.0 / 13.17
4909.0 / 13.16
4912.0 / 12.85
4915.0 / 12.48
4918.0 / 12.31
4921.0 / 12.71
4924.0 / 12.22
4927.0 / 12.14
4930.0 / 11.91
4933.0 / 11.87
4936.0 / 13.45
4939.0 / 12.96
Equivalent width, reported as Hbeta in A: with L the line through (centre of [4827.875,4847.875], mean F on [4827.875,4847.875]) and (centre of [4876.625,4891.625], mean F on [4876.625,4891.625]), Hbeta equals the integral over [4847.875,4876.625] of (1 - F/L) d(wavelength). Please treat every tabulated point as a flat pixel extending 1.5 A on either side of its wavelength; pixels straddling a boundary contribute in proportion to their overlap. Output 3.4 A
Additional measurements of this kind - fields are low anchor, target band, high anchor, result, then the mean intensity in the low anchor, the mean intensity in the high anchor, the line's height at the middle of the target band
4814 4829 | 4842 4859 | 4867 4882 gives 0.9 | 12.9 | 12.9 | 12.9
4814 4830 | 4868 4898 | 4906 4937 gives 0.0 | 12.9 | 12.5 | 12.7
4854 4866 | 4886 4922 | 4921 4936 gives -4.0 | 9.92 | 12.2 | 11.4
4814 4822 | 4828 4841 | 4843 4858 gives -0.5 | 13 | 12.3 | 12.6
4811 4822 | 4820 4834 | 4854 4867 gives -0.7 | 13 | 10.1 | 12.3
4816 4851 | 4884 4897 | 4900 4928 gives 0.5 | 12.9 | 12.7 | 12.8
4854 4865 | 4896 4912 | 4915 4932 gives -1.9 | 9.87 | 12.3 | 11.5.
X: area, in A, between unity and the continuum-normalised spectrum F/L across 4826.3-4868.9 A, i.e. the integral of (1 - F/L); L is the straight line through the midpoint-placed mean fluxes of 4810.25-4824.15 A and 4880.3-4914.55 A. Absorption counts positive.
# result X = 3.3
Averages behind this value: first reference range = 13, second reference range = 12.8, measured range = 11.9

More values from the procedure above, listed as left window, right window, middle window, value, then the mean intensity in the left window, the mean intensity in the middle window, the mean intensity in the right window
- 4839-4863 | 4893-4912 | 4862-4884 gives -0.2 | 11.5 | 12.2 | 12.8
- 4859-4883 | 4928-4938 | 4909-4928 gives -0.4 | 11.7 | 12.5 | 12.4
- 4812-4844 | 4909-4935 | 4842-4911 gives 2.4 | 13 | 12.2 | 12.4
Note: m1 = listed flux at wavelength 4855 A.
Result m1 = 12.35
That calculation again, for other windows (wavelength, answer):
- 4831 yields 13.16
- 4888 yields 12.3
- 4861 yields 7.713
